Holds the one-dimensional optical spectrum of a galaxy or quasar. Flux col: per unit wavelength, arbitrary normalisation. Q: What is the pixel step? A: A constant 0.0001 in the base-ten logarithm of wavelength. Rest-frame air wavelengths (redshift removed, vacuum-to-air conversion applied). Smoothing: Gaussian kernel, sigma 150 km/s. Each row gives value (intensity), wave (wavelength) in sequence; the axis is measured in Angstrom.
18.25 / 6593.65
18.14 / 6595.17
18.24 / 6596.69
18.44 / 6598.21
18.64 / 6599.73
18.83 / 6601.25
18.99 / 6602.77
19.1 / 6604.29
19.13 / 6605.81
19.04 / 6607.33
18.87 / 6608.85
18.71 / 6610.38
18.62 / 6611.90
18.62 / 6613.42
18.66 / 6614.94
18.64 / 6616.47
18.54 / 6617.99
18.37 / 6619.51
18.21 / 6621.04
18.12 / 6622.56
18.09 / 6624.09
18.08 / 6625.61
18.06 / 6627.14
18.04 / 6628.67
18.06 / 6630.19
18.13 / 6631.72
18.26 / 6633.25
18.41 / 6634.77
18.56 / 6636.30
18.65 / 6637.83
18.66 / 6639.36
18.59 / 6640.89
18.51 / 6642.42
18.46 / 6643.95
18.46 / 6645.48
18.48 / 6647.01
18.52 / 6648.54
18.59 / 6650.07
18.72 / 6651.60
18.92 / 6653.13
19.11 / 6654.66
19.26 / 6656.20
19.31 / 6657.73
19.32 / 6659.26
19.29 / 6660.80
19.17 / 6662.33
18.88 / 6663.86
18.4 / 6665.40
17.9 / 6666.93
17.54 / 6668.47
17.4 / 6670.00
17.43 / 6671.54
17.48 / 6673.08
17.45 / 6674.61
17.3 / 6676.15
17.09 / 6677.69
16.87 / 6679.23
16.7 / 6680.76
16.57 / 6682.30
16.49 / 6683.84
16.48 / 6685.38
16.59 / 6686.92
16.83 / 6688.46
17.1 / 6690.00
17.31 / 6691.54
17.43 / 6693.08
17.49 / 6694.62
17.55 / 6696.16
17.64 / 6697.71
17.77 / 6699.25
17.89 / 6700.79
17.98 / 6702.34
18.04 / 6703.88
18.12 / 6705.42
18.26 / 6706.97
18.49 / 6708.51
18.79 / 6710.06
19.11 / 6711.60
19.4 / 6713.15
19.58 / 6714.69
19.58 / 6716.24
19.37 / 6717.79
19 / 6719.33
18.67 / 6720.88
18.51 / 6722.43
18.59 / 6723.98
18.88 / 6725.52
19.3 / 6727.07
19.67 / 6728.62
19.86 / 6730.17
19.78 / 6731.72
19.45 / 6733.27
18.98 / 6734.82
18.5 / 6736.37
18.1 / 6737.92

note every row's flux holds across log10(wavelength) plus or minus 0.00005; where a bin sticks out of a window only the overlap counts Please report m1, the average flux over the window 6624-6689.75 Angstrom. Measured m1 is 18.1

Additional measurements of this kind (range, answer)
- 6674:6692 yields 16.9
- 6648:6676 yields 18.5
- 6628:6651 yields 18.4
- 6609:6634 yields 18.3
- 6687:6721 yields 18.2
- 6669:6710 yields 17.4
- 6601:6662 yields 18.6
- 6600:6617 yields 18.8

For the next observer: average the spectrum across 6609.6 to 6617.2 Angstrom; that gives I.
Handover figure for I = 18.6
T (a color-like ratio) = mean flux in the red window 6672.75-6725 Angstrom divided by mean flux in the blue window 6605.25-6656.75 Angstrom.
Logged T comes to 1.0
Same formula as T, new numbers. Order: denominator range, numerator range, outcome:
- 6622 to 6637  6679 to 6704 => 0.95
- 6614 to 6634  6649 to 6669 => 1.03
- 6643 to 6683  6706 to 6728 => 1.04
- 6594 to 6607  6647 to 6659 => 1.01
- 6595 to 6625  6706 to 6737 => 1.03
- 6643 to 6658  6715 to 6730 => 1.02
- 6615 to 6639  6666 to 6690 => 0.93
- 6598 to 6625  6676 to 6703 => 0.92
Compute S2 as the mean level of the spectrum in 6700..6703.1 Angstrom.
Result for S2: 17.9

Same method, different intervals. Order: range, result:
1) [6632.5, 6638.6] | 18.5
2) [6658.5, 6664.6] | 19.2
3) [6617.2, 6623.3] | 18.3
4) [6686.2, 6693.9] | 17.1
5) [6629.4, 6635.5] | 18.2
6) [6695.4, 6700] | 17.6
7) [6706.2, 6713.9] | 18.8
